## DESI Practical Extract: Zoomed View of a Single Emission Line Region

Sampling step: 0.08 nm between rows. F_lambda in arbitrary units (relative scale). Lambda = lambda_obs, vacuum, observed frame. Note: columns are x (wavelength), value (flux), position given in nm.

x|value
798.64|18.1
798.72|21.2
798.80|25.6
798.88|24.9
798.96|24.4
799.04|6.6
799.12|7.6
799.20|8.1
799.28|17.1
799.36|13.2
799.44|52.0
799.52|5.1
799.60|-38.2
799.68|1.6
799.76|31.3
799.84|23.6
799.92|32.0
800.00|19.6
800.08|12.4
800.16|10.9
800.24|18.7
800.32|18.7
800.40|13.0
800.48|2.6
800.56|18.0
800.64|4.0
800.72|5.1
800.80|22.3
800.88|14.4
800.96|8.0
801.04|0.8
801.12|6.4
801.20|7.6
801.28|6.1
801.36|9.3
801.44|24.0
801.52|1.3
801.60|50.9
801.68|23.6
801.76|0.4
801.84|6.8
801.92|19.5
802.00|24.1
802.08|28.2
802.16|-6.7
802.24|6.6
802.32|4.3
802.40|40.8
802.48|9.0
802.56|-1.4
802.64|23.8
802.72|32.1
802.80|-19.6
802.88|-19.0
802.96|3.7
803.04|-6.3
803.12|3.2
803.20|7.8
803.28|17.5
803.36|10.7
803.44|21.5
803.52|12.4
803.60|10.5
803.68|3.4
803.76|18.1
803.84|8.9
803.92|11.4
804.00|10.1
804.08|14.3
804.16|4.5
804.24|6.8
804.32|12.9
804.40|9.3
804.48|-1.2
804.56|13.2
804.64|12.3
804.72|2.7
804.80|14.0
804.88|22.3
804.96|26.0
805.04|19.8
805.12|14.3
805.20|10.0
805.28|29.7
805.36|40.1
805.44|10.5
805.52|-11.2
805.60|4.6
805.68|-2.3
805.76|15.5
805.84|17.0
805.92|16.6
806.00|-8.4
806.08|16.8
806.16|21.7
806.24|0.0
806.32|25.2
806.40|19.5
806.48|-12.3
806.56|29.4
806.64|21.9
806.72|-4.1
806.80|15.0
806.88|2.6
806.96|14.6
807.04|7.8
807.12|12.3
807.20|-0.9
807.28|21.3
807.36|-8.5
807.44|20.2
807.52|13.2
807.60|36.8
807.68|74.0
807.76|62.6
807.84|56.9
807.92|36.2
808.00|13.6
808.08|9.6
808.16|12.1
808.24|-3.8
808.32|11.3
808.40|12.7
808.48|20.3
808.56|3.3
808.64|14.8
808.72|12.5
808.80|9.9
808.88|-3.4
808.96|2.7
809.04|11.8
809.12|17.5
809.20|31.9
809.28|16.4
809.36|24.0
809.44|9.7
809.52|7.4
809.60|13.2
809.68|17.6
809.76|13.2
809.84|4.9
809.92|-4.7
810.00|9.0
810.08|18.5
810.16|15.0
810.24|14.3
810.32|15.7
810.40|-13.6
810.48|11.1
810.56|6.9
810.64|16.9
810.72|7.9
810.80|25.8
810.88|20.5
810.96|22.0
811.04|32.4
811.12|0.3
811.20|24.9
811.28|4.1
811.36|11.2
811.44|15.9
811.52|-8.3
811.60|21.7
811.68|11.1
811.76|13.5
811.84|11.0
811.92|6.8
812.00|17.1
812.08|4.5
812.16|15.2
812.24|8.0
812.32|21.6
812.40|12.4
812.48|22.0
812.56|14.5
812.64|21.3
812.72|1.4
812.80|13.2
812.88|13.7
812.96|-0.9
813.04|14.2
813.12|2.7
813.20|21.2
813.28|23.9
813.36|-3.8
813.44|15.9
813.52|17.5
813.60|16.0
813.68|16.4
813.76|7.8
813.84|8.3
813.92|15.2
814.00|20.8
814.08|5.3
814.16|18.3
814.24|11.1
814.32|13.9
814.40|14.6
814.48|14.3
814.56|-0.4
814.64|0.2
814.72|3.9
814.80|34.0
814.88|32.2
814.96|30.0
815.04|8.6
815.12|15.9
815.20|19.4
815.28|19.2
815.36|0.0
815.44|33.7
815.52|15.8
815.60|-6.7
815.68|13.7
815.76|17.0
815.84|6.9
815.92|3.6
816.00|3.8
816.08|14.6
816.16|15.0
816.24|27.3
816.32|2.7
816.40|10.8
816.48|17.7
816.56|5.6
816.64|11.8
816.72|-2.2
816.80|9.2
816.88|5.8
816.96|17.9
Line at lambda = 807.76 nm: H-gamma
